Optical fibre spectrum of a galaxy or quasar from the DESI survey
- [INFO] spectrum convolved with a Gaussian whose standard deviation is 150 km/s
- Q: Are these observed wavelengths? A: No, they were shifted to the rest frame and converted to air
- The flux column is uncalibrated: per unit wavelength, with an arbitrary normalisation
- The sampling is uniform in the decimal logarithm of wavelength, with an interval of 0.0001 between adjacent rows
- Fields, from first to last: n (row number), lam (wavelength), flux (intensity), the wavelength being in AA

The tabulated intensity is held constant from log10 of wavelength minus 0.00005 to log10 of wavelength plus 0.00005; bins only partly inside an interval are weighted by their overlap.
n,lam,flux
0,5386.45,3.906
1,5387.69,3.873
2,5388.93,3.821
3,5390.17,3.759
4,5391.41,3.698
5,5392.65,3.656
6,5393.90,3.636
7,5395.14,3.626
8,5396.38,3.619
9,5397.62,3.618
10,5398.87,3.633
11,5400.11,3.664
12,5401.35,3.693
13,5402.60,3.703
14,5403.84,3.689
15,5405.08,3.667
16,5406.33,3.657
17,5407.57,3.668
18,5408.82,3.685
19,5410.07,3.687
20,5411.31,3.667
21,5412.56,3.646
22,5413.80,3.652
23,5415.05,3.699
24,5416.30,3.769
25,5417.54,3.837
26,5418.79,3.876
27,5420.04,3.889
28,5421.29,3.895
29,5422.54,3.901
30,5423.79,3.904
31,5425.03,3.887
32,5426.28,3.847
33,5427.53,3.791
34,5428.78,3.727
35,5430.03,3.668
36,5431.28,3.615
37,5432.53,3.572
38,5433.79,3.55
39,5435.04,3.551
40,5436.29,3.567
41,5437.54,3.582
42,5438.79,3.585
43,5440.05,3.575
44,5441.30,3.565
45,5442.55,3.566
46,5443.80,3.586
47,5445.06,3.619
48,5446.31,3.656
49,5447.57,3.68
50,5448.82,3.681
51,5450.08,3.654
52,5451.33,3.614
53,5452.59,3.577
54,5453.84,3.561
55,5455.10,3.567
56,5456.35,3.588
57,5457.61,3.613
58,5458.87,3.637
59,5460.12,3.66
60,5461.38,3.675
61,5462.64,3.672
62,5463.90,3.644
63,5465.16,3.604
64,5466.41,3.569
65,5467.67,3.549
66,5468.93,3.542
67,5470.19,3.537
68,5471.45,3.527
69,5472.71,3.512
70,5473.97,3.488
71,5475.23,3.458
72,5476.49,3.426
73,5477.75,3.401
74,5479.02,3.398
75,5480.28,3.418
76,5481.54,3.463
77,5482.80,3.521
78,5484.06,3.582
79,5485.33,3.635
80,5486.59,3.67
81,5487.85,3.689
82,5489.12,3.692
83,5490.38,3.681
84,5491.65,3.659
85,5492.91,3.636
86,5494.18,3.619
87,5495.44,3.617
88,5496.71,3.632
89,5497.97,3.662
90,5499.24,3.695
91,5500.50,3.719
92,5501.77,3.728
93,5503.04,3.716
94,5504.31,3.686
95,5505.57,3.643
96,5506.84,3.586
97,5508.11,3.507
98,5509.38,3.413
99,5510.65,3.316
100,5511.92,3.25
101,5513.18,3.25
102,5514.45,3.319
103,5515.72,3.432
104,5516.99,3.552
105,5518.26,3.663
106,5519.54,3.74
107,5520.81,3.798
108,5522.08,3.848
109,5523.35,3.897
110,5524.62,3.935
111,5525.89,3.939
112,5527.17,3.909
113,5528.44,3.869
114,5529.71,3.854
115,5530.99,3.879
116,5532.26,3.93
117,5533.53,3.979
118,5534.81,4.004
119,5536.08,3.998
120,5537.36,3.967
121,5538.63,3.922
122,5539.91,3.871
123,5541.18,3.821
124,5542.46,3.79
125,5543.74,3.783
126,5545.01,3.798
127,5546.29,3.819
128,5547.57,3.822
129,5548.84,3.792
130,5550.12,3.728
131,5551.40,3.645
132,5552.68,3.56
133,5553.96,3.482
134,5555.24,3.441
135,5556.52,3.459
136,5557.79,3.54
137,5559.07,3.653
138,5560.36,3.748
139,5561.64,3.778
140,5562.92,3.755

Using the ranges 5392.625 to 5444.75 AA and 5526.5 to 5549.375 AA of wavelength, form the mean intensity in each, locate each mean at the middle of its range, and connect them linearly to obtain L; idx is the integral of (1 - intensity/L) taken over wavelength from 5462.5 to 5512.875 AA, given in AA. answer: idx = 3.1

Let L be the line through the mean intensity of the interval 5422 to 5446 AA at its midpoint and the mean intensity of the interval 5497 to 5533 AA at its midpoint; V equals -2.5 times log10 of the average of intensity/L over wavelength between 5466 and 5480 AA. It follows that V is 0.06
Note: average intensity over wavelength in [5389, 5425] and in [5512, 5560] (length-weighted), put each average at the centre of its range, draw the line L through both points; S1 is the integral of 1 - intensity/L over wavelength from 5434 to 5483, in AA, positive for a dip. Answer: 2.2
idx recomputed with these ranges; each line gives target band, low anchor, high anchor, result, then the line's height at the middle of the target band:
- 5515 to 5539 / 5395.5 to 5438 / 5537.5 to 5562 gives -0.9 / 3.71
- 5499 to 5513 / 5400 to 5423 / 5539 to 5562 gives 0.6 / 3.71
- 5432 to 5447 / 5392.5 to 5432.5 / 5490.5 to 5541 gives 0.6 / 3.72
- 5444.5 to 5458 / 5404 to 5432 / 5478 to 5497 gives 0.2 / 3.68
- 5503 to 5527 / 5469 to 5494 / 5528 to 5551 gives 0.8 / 3.73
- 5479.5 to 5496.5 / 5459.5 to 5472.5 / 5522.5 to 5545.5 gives 0.4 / 3.69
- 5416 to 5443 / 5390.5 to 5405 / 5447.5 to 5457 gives -0.6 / 3.63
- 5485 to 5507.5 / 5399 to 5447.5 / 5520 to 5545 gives 0.9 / 3.83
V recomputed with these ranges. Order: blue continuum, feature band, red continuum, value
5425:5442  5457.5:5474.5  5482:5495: 0.01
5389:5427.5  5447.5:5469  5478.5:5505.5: 0.02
